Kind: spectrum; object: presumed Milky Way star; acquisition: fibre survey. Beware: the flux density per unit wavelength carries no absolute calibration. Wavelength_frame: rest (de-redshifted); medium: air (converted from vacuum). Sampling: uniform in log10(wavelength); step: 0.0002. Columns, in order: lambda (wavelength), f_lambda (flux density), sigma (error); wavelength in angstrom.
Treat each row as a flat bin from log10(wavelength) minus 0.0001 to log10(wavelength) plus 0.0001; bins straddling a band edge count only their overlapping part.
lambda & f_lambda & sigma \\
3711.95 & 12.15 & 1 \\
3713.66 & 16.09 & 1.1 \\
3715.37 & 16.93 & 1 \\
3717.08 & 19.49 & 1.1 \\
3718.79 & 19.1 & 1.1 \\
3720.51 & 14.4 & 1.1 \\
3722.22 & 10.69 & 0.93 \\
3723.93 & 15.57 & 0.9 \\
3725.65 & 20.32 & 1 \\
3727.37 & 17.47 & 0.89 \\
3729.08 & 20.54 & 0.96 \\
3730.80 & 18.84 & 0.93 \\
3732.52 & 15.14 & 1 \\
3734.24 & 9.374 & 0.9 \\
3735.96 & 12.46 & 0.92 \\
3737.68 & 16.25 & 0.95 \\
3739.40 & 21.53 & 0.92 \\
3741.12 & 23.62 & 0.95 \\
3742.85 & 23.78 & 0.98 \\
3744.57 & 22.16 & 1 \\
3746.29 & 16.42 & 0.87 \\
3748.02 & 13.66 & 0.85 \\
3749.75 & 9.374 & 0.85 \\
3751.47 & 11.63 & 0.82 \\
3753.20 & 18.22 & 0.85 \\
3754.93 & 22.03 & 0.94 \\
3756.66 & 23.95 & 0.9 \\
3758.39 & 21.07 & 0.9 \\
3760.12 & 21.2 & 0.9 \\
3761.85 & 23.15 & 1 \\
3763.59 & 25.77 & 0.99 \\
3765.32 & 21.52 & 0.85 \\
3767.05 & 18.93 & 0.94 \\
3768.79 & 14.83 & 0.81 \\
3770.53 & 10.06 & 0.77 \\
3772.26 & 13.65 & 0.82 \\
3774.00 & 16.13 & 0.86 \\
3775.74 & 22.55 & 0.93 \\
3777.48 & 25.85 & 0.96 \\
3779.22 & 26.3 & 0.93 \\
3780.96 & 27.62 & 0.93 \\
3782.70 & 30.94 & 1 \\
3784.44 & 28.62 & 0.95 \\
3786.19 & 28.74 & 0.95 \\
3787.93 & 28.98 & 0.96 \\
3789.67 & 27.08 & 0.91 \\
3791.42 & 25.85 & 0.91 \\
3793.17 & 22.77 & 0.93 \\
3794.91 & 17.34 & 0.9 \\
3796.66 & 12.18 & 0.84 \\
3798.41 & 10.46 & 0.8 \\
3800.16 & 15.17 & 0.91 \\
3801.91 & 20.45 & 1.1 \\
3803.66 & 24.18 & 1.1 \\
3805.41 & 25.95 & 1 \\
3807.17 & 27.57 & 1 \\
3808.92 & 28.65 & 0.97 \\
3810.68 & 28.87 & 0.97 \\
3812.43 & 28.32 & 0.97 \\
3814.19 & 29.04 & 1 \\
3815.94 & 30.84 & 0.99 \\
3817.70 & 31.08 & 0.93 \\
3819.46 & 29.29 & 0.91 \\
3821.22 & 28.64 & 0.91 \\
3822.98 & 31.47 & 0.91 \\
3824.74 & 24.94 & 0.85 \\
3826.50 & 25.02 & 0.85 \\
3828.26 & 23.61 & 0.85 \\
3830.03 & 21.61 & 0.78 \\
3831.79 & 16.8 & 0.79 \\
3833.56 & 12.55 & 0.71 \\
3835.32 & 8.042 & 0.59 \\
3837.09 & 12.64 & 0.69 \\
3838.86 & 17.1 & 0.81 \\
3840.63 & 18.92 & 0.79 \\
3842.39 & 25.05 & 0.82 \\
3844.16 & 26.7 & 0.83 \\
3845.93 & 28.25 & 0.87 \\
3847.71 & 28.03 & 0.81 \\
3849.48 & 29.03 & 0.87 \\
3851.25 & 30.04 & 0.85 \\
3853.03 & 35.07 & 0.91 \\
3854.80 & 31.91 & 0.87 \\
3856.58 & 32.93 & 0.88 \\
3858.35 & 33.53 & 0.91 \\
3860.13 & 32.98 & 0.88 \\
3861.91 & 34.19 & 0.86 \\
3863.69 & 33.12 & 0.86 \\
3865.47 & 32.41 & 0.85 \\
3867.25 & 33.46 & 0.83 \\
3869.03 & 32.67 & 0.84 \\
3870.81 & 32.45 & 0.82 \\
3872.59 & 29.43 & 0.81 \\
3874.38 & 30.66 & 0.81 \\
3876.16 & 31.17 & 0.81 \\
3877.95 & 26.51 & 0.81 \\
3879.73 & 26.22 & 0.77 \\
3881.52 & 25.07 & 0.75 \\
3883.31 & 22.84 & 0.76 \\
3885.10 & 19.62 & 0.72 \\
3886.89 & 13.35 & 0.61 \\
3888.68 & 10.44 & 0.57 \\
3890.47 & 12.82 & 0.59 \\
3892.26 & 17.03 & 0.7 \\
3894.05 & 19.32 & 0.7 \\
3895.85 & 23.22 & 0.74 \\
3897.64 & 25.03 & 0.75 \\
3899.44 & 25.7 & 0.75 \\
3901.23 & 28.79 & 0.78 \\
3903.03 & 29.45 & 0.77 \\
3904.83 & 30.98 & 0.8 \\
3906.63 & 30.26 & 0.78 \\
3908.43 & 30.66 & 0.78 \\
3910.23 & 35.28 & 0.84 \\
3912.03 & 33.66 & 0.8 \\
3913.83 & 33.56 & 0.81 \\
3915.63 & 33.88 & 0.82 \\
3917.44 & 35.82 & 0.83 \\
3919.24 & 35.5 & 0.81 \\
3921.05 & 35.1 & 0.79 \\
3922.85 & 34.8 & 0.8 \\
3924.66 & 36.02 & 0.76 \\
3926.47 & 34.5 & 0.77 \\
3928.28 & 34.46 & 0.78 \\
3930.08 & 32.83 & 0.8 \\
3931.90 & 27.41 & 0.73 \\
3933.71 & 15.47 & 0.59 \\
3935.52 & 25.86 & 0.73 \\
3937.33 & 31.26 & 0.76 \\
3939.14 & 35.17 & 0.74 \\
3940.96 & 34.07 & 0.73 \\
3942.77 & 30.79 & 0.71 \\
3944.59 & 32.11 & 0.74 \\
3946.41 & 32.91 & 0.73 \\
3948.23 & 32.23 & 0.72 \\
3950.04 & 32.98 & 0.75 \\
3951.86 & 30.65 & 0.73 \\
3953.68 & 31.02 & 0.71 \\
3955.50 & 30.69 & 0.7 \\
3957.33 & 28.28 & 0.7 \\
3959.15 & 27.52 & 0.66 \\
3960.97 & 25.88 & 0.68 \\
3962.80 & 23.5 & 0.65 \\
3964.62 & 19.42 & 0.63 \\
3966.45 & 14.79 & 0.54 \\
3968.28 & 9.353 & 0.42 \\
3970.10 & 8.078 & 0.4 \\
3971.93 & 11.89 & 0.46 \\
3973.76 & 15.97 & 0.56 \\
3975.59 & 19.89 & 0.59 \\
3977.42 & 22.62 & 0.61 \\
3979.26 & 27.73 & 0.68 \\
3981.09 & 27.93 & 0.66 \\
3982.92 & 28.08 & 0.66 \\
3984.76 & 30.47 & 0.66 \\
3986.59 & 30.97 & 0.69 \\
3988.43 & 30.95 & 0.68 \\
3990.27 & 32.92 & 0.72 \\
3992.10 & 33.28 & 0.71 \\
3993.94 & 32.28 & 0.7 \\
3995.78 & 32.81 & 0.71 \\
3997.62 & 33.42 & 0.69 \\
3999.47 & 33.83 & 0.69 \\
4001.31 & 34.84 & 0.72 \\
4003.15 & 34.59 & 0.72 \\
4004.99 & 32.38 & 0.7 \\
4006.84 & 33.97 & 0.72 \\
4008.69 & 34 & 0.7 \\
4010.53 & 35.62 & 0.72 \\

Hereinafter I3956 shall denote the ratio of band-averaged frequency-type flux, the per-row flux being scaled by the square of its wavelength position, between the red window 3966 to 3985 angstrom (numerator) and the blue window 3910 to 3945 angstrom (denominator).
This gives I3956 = 0.62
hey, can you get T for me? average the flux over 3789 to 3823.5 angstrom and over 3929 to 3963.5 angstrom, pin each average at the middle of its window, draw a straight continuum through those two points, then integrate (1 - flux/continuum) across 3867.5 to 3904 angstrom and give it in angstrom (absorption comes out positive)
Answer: 4.2 angstrom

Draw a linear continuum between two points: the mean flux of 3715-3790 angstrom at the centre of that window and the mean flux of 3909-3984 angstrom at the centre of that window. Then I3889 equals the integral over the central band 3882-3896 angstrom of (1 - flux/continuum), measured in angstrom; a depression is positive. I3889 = 4.5 angstrom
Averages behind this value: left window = 19.7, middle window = 17.2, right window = 28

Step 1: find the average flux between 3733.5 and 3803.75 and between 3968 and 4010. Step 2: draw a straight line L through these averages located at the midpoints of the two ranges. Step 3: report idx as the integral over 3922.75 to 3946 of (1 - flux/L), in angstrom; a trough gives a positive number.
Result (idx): -4.6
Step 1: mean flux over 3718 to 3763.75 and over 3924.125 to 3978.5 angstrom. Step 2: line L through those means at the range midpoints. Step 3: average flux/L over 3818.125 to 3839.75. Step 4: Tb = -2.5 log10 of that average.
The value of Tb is 0.01 mag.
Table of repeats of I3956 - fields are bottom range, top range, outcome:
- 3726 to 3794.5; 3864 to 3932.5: 1.50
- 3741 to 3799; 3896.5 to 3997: 1.50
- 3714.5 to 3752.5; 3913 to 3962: 2.09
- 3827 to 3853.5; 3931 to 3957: 1.44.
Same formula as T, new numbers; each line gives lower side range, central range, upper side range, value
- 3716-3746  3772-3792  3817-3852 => -4.9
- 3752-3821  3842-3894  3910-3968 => -1.0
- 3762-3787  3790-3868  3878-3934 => -2.7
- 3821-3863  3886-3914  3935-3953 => 4.3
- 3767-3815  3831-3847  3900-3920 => 4.9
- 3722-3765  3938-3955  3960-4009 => -4.9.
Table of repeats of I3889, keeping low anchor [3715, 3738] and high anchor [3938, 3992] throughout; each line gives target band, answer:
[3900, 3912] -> -3.6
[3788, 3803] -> -0.4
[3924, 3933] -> -2.9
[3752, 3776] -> -2.2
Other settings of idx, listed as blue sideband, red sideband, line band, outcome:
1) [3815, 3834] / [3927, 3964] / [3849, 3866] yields -3.9 angstrom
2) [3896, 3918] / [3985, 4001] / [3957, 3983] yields 9.5 angstrom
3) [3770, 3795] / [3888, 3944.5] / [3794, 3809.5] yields 2.9 angstrom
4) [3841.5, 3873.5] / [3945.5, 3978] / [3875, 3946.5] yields -3.7 angstrom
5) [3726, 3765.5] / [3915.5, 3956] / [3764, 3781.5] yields 0.7 angstrom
